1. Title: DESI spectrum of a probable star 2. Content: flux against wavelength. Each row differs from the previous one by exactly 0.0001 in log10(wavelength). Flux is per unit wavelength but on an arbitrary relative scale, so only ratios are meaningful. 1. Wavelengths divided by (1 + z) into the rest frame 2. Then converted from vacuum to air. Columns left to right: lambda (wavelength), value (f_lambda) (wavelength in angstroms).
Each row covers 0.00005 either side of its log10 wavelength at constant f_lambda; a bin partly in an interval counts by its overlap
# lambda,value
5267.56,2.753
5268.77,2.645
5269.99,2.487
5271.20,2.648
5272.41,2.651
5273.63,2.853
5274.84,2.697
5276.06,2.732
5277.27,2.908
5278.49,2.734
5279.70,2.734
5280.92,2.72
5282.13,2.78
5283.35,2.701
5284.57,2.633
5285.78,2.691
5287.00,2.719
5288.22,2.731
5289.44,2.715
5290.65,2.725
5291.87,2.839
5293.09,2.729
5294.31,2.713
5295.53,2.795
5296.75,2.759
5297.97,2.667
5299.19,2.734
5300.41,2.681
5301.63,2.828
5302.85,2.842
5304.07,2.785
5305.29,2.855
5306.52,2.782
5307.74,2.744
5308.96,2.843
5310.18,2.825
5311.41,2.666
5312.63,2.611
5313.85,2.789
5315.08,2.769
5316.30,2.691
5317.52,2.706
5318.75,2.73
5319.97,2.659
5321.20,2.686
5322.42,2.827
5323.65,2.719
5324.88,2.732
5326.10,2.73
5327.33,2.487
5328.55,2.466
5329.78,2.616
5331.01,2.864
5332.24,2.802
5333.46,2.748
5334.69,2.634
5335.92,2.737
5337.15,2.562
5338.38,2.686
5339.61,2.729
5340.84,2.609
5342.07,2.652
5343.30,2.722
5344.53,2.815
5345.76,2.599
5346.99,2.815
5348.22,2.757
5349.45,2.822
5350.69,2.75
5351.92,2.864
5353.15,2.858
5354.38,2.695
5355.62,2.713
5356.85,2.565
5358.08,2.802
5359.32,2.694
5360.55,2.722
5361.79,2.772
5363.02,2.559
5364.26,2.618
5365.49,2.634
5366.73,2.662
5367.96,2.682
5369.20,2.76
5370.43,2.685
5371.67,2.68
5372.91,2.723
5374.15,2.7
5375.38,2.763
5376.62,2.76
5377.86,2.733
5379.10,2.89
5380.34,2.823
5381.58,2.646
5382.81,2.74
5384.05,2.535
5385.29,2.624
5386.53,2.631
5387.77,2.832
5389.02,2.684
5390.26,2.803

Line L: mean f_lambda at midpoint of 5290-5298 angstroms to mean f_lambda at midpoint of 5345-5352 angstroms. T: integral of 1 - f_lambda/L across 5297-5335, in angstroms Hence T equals 0.4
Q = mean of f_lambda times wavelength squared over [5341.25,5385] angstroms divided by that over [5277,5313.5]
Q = 1.01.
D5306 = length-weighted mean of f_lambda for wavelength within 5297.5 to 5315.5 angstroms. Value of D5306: 2.76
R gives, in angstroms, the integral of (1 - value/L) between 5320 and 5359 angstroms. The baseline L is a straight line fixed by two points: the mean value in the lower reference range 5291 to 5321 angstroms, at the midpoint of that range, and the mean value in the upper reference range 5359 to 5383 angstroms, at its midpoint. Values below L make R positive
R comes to 0.3 angstroms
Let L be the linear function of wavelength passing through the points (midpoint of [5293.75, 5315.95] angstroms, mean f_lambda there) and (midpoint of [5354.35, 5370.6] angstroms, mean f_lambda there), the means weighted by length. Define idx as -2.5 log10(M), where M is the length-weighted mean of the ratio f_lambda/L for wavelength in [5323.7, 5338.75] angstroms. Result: 0.02 mag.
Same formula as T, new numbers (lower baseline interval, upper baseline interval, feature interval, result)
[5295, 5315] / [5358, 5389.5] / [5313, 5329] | 0.33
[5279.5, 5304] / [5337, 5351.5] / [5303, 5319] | -0.16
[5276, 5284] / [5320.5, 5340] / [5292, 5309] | -0.23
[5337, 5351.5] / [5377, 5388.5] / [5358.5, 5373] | 0.18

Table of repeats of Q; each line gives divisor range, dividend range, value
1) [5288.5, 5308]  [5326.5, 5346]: 0.98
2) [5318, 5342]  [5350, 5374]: 1.02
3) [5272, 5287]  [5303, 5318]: 1.02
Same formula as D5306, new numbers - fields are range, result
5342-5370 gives 2.72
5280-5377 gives 2.72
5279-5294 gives 2.73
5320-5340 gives 2.69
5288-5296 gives 2.75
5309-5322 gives 2.72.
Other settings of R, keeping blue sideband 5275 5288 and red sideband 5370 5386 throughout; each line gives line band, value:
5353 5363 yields 0.0 angstroms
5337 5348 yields 0.1 angstroms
